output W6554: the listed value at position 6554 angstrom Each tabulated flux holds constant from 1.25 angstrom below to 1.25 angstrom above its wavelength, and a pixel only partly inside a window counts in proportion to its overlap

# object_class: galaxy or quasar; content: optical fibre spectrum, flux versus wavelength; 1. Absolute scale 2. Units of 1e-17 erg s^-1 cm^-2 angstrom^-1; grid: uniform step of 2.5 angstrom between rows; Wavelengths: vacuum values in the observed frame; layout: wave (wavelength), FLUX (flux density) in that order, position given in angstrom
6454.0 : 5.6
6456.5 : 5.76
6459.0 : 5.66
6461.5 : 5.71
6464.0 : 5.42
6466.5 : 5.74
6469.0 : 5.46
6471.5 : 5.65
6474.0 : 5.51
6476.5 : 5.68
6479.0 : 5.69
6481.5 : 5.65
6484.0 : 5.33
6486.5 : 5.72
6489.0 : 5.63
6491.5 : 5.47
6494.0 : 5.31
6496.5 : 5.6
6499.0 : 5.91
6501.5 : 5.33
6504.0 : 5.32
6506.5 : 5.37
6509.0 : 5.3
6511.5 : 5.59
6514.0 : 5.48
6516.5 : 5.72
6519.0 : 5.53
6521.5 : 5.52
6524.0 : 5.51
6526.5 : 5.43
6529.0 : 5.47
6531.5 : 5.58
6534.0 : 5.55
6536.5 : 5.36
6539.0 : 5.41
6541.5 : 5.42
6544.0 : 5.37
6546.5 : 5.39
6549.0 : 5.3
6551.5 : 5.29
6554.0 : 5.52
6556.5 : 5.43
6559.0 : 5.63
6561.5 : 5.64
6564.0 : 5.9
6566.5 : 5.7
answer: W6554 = 5.52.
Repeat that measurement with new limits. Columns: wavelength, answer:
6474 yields 5.51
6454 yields 5.6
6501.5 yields 5.33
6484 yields 5.33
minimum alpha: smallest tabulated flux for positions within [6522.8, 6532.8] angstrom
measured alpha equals 5.43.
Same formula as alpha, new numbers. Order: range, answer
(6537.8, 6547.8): 5.37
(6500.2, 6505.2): 5.32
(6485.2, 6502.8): 5.31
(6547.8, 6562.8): 5.29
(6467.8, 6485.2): 5.33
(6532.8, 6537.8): 5.36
